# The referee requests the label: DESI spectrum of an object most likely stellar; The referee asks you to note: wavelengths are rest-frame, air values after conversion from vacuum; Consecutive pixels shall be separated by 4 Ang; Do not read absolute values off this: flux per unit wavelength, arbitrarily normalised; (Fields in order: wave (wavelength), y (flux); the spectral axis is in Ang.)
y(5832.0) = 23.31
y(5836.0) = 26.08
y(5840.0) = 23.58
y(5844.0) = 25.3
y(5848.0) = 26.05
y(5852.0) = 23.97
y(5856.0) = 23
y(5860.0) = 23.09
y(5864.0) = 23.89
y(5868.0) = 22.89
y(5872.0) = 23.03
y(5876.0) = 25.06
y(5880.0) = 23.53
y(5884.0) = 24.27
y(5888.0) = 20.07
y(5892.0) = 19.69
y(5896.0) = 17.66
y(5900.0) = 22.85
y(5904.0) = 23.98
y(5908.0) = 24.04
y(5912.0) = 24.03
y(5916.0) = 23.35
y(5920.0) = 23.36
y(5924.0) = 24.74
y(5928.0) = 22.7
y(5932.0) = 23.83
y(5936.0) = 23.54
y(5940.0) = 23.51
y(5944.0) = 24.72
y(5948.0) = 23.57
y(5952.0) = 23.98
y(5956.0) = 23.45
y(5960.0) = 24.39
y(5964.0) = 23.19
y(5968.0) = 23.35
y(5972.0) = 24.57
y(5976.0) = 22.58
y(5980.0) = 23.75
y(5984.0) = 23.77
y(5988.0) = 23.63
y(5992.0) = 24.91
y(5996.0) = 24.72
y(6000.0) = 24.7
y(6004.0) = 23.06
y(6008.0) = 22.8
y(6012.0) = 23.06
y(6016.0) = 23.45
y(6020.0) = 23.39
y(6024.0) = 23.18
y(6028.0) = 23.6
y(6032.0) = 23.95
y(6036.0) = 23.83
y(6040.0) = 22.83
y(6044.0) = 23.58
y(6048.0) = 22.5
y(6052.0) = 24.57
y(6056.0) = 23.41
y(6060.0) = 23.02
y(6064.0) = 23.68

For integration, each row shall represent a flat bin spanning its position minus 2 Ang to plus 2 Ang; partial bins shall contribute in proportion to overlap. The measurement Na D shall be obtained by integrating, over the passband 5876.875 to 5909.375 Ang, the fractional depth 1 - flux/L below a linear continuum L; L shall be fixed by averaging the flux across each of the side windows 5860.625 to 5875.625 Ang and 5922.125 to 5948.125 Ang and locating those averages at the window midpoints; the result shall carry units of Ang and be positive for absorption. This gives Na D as 2.1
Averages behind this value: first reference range 23.4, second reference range 23.8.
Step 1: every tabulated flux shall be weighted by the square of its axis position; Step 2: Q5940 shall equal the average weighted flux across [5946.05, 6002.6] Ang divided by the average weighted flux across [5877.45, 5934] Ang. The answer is 1.1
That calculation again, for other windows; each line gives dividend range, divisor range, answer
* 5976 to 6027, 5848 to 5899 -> 1.09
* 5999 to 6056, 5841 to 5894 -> 1.06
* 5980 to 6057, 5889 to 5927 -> 1.09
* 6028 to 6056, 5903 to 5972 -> 1.03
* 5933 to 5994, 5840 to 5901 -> 1.07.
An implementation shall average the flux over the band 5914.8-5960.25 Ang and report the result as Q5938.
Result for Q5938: 23.7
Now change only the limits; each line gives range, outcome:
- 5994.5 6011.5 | 23.7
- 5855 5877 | 23.4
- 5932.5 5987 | 23.7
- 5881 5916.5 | 22.2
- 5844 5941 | 23.2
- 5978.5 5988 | 23.7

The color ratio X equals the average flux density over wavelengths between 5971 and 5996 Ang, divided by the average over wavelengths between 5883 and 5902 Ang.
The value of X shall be 1.15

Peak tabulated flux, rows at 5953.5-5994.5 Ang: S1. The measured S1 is 24.91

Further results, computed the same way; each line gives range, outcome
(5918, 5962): 24.74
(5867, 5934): 25.06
